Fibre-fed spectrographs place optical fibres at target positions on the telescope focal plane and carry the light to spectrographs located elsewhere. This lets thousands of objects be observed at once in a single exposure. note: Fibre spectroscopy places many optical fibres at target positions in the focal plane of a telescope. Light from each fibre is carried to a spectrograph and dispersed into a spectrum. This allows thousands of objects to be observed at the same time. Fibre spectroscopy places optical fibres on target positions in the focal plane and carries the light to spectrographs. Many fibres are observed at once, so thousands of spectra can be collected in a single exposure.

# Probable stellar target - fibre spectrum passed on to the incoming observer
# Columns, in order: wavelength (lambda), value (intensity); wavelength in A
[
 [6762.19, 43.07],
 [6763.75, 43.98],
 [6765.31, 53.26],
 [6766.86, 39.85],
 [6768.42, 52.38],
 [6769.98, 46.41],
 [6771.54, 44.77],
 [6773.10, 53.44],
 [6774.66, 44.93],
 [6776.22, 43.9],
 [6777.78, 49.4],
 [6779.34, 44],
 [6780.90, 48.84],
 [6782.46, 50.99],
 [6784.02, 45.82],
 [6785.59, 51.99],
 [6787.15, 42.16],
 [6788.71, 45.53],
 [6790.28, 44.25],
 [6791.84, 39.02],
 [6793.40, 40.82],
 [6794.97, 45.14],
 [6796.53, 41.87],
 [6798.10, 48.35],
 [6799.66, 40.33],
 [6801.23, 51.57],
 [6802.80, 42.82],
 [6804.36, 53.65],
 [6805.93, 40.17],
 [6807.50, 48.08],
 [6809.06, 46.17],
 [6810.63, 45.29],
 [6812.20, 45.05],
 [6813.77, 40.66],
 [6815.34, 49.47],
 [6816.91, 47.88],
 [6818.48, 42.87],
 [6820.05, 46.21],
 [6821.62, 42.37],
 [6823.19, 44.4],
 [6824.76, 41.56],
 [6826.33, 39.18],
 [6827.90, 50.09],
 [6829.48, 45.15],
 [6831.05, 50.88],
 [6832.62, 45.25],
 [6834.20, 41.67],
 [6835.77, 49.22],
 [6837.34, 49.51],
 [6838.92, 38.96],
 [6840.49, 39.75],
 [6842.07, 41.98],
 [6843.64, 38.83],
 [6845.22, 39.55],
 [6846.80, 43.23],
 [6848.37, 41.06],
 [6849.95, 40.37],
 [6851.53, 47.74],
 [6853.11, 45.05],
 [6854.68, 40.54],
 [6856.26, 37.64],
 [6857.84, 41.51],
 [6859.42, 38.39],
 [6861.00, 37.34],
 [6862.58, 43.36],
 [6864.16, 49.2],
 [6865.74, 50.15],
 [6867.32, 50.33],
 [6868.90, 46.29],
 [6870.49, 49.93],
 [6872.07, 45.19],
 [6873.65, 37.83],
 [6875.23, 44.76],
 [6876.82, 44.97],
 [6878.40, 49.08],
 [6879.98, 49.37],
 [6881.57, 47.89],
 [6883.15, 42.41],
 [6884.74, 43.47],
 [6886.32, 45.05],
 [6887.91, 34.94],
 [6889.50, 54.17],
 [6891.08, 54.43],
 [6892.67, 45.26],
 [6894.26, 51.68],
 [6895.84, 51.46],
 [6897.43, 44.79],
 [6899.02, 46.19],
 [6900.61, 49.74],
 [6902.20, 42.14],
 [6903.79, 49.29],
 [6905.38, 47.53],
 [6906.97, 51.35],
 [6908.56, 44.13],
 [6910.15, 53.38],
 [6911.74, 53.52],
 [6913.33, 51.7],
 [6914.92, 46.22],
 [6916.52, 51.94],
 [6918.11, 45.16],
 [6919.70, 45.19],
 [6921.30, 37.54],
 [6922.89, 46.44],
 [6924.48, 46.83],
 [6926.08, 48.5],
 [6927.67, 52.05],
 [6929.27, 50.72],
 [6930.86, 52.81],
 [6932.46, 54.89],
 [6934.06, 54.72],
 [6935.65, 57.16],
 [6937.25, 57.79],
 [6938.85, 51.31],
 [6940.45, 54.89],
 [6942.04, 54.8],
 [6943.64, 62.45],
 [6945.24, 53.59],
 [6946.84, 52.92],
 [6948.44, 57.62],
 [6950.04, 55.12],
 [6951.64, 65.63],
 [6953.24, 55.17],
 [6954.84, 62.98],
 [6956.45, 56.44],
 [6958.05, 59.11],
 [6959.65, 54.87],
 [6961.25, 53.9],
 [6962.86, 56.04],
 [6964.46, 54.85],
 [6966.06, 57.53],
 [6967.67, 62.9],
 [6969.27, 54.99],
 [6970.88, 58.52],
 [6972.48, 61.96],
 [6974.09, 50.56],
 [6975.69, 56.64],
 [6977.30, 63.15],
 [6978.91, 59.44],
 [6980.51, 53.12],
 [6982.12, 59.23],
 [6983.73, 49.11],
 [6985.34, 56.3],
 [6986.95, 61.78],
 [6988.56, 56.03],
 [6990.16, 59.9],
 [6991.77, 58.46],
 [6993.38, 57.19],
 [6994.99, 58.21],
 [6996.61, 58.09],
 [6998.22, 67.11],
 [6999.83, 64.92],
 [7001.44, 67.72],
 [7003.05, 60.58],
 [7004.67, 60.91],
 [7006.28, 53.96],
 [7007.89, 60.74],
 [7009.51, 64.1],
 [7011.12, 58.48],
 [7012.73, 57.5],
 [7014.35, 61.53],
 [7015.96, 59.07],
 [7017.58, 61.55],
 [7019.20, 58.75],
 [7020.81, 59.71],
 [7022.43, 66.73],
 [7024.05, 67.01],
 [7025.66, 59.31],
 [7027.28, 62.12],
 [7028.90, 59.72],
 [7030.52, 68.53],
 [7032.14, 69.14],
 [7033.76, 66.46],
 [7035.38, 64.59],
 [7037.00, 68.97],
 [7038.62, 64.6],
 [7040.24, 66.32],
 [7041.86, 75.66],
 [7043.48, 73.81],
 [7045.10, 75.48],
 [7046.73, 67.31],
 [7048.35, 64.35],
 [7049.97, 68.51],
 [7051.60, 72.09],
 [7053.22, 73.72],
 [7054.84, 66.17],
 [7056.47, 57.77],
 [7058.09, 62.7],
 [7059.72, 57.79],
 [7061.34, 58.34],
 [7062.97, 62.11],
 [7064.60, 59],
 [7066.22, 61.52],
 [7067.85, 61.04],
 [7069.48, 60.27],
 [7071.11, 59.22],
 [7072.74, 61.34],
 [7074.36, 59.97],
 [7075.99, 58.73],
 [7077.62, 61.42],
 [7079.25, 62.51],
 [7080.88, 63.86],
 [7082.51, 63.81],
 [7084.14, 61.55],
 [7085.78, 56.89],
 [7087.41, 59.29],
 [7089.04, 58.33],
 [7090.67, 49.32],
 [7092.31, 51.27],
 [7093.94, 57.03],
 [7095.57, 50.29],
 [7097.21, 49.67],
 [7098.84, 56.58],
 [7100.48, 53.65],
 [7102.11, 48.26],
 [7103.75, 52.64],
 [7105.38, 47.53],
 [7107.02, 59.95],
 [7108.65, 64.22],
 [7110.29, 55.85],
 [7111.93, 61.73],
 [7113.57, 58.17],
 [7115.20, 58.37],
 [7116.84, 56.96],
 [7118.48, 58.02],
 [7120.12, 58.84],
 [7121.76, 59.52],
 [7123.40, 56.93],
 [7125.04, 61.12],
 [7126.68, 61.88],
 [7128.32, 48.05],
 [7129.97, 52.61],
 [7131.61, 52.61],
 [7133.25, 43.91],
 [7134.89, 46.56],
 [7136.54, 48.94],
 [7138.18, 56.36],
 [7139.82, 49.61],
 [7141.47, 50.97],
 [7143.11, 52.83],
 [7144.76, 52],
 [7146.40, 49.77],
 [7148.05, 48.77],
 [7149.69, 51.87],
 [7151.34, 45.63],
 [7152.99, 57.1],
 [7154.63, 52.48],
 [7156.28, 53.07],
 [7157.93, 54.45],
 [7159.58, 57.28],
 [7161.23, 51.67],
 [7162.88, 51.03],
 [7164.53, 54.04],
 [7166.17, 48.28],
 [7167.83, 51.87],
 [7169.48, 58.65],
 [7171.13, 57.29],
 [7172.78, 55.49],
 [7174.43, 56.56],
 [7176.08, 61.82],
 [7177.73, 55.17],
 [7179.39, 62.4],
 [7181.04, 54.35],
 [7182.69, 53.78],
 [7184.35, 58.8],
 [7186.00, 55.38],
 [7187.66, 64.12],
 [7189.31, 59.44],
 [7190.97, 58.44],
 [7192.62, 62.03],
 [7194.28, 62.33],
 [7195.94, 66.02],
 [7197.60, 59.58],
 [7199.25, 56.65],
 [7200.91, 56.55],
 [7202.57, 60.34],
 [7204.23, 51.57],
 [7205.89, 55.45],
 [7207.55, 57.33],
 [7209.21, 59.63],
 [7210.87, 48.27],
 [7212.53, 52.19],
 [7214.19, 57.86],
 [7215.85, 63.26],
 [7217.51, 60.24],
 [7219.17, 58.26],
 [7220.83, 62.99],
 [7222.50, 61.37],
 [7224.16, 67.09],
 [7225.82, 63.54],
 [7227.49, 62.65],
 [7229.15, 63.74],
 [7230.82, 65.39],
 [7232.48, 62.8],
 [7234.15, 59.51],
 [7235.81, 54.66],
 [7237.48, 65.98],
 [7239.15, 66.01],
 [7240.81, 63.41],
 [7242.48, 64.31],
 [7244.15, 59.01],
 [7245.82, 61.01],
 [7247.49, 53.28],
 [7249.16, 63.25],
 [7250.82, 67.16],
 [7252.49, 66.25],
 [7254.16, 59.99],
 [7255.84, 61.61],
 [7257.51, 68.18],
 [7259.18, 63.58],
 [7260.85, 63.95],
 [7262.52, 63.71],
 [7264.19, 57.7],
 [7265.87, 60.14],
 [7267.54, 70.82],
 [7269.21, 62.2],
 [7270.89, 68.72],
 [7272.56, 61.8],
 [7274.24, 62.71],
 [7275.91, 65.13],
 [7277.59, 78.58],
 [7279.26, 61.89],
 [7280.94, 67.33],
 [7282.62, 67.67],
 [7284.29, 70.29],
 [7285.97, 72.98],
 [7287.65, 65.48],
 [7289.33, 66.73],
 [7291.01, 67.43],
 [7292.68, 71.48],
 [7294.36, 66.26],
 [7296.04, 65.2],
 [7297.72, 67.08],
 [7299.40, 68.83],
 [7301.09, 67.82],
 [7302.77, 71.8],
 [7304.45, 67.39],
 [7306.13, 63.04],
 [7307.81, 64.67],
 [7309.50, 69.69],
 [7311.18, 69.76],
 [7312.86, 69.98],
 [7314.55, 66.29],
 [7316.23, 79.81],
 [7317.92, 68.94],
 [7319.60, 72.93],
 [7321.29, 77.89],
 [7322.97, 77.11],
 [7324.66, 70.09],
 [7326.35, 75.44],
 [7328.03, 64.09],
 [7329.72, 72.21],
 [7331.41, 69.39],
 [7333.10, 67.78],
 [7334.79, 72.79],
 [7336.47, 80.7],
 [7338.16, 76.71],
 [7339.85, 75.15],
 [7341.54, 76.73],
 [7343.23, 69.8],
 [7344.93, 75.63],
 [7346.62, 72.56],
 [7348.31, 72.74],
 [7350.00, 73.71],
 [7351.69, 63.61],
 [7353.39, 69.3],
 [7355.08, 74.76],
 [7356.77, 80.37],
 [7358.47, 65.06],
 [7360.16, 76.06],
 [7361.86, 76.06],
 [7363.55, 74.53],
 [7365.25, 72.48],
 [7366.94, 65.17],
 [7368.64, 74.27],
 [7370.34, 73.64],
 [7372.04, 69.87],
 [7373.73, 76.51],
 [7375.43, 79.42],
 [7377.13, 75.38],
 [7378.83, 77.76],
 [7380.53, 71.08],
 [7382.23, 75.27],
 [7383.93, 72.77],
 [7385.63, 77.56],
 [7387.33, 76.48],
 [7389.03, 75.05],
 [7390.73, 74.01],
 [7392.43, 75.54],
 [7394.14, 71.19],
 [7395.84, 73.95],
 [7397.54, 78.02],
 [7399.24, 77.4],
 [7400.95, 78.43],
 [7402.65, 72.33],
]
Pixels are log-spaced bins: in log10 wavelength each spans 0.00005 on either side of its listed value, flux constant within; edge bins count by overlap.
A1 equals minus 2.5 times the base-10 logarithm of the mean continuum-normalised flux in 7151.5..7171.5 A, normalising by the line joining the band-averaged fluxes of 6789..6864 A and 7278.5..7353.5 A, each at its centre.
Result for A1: 0.16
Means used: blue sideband 43.8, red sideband 70.3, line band 53.6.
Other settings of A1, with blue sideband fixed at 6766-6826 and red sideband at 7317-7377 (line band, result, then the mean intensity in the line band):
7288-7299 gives 0.05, 67.4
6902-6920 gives 0.05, 48.8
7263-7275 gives 0.09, 63.4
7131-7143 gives 0.24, 50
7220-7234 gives 0.06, 63.5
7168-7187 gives 0.13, 57.1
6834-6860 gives 0.14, 42.1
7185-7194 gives 0.09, 60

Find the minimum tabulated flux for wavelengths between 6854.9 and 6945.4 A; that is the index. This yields 34.94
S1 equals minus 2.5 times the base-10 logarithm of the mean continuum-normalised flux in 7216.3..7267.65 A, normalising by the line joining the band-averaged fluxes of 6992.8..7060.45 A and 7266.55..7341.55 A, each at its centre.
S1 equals 0.10 mag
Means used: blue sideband 64.1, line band 62.5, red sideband 69.6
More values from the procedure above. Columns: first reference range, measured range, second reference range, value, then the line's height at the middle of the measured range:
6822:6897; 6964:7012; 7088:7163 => -0.198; 49.1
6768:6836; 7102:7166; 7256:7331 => 0.130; 60.8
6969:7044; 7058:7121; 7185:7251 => 0.056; 60.9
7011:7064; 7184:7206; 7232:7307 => 0.101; 64.9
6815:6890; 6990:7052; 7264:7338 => -0.190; 53.5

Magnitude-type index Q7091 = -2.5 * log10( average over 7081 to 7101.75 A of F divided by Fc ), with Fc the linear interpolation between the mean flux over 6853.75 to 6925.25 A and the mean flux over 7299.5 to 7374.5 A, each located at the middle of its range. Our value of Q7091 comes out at 0.04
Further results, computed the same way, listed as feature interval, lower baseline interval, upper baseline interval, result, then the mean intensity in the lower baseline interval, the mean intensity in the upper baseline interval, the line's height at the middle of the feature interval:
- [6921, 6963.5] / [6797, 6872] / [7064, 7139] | -0.107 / 44.4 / 56.6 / 49.4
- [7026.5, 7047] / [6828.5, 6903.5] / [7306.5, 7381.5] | -0.233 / 44.9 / 72.6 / 54.8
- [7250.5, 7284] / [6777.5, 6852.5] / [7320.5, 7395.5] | 0.060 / 44.7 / 73.5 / 68.7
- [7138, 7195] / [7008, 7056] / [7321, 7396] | 0.243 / 65.4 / 73.5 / 68.7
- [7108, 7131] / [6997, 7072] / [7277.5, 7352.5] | 0.139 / 63.8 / 70.5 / 65.8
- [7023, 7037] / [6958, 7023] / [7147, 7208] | -0.116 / 58.9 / 56.1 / 58.3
